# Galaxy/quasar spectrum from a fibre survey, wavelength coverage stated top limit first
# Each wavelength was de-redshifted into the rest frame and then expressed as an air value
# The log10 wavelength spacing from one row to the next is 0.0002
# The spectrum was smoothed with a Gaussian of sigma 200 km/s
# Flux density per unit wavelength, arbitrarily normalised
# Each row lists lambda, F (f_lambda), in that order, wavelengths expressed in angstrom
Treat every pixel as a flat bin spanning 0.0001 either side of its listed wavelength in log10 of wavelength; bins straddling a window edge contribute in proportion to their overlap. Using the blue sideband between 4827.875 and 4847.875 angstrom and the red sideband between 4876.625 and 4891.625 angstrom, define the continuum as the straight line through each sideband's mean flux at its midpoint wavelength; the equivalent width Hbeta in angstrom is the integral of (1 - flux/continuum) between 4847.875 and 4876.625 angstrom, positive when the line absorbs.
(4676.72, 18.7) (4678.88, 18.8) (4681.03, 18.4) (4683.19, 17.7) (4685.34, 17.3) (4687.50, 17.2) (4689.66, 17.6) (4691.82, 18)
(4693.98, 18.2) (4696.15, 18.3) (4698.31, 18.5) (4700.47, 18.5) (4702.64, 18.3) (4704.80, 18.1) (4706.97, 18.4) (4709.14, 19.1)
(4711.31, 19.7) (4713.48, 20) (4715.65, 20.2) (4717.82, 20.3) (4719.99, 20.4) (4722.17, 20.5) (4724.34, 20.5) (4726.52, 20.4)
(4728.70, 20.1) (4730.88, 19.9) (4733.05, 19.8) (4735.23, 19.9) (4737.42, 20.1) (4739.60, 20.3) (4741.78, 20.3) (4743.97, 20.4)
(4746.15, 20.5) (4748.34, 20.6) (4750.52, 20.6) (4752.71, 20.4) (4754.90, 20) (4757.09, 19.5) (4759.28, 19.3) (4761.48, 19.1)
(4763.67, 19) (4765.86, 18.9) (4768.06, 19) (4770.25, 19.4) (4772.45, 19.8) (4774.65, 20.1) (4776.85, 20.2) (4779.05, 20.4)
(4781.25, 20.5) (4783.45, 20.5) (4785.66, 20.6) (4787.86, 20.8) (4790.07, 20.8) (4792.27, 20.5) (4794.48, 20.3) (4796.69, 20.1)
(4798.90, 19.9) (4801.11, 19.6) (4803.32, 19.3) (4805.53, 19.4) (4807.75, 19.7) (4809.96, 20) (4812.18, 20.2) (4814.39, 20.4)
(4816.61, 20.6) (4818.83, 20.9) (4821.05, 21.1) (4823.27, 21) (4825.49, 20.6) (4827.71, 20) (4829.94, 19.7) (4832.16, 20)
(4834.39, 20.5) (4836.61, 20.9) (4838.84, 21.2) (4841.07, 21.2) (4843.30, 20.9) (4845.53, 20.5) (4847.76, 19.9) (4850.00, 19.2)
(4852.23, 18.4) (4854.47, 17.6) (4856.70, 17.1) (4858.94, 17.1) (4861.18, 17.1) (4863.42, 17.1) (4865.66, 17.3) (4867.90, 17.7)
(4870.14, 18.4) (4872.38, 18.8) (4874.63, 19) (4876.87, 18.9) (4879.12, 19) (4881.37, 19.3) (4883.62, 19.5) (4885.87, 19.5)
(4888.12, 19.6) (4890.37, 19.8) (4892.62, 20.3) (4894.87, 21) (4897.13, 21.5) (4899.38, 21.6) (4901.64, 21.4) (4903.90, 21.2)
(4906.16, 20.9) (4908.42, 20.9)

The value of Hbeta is 2.79 angstrom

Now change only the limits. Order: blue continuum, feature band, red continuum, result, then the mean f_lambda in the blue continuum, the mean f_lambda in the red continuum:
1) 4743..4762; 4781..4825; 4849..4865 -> -3.31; 20.1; 17.6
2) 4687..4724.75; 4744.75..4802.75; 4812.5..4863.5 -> -1.88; 19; 19.8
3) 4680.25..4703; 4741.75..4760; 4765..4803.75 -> -0.83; 18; 20.1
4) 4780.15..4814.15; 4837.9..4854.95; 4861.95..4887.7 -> -0.68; 20.2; 18.6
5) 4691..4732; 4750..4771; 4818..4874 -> -0.15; 19.3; 19.4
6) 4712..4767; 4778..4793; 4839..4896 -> -0.70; 20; 19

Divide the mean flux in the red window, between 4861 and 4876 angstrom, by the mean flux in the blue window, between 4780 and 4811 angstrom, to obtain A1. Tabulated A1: 0.9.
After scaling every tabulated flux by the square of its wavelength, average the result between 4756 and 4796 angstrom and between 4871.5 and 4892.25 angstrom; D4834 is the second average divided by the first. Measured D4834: 1.0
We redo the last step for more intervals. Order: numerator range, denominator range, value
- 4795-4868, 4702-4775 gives 1.03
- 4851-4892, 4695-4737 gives 1.01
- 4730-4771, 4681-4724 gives 1.08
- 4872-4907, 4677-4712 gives 1.19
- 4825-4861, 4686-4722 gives 1.10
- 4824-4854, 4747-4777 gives 1.06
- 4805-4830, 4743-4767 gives 1.05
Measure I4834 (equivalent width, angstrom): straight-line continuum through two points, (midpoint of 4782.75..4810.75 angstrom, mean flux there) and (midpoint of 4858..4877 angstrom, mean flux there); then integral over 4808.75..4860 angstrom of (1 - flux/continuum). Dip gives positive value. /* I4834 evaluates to -2.8 angstrom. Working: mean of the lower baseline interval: 20.1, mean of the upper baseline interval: 17.9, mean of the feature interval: 20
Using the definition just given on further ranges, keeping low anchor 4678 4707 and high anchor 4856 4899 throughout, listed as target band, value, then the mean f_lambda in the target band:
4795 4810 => -0.92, 19.7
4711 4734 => -2.48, 20.2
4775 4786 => -1.15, 20.4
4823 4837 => -1.22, 20.3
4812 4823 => -1.22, 20.7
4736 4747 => -1.20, 20.3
